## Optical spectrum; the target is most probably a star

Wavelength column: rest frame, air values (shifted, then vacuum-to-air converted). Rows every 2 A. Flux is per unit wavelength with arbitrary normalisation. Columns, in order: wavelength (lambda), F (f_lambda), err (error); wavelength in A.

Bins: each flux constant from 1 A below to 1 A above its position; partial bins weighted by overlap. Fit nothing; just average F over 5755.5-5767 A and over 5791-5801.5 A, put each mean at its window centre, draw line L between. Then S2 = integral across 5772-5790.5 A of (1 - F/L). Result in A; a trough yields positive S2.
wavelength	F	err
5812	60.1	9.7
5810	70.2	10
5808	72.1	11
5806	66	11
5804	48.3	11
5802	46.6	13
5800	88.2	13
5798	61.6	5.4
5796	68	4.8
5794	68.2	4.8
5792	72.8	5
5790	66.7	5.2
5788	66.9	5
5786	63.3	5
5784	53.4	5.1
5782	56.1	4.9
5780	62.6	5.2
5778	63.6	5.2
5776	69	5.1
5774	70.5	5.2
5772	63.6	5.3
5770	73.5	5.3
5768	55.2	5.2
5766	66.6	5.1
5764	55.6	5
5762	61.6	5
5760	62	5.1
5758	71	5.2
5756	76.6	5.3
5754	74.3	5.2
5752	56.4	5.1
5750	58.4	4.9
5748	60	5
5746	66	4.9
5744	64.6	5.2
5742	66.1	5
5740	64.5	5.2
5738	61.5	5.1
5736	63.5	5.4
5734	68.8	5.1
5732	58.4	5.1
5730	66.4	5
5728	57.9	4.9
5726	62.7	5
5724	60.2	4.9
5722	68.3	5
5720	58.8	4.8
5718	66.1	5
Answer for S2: 1.3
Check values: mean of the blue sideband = 65.1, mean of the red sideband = 70.6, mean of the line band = 63.5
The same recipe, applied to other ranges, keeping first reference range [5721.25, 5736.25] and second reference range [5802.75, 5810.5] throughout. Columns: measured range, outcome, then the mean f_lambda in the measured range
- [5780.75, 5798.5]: -0.3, 64.2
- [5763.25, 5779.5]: -0.4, 64.8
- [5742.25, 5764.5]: -0.5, 64.5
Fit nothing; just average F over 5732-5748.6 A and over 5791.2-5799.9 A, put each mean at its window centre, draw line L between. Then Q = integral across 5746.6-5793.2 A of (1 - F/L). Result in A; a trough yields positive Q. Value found 1.9 A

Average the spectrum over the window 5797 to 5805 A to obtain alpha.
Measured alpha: 61.2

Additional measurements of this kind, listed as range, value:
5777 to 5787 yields 59.8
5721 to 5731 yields 63.1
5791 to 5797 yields 69.7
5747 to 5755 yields 62.3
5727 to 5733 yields 60.9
